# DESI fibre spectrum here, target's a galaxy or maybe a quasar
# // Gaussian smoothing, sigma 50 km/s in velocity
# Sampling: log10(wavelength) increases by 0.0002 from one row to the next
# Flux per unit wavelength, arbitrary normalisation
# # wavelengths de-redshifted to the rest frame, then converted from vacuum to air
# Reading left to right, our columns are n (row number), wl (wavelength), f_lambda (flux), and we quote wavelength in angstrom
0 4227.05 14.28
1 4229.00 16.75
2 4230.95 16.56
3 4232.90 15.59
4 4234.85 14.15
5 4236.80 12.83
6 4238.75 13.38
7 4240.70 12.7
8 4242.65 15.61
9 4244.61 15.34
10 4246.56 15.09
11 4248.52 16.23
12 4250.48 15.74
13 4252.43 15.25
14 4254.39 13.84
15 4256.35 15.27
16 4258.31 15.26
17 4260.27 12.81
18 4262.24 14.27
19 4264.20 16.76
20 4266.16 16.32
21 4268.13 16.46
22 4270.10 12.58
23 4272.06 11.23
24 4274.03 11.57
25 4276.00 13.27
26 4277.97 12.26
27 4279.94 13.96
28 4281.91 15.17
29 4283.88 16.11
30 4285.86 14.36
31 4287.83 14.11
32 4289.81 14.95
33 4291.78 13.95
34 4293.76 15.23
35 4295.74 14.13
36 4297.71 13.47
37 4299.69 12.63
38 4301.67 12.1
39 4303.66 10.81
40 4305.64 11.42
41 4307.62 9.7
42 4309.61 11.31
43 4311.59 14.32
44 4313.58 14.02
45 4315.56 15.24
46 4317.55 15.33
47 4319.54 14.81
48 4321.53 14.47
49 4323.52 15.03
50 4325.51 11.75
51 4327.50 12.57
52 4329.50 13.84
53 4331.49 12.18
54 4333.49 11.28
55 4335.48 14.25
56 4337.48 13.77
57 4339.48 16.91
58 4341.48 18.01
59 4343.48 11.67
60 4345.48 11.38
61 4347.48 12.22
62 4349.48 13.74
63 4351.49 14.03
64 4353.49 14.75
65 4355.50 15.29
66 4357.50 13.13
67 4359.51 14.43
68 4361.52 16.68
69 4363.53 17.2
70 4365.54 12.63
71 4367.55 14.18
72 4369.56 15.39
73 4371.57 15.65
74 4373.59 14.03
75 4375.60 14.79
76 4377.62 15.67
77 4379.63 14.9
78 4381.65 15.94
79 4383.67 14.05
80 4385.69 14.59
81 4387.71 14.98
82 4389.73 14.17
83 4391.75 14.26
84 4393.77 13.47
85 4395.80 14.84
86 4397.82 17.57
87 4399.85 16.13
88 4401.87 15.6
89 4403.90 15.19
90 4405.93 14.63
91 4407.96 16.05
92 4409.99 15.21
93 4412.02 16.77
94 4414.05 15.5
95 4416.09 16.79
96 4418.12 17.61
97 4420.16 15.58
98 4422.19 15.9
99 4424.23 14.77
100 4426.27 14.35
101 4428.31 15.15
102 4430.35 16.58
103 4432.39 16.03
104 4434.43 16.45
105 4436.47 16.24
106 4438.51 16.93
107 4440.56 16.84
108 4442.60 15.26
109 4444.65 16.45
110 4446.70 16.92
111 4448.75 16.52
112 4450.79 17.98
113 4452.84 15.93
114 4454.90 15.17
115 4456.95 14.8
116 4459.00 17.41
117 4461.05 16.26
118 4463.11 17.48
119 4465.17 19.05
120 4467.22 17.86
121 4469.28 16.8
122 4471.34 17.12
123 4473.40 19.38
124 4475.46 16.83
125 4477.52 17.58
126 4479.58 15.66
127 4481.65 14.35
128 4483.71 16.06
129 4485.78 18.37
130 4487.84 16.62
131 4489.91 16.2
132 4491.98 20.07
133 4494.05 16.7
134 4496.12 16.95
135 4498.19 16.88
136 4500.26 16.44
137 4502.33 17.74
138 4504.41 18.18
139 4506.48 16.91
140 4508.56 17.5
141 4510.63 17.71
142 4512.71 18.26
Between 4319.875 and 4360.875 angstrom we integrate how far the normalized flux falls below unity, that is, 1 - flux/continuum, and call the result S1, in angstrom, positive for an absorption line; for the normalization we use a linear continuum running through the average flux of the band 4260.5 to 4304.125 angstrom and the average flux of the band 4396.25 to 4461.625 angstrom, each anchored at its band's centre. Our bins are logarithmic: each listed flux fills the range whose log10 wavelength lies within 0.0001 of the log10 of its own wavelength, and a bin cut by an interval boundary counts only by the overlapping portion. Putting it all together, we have 2.7 angstrom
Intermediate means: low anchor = 13.9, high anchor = 16.1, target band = 13.8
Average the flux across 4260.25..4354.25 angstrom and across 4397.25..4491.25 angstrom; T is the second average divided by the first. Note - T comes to 1.2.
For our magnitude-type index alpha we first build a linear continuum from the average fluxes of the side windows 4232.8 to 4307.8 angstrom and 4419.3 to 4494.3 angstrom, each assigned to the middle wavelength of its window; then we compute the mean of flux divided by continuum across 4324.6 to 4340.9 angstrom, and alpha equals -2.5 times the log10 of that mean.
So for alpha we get 0.11 mag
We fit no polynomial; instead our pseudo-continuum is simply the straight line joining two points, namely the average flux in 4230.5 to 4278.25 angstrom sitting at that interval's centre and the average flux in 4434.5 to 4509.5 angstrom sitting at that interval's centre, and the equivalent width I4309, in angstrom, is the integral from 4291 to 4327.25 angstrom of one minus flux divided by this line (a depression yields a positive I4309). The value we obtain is 4.22 angstrom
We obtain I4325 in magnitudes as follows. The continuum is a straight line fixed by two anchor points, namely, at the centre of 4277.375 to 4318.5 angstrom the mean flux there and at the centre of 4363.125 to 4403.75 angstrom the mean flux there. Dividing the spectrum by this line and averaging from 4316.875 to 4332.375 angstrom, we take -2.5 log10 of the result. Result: 0.02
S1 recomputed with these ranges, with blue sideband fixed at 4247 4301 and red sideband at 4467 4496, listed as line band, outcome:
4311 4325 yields 0.2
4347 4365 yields 0.9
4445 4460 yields 0.3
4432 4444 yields 0.1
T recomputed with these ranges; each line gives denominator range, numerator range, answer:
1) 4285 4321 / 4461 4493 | 1.28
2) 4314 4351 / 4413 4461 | 1.17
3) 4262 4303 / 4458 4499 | 1.23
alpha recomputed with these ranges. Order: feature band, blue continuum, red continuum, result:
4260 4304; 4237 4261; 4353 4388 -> 0.06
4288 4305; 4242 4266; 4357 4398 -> 0.13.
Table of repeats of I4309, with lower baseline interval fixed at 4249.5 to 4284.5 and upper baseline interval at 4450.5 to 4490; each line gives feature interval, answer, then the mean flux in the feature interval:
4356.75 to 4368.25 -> 0.6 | 14.8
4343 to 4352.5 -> 1.7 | 12.7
